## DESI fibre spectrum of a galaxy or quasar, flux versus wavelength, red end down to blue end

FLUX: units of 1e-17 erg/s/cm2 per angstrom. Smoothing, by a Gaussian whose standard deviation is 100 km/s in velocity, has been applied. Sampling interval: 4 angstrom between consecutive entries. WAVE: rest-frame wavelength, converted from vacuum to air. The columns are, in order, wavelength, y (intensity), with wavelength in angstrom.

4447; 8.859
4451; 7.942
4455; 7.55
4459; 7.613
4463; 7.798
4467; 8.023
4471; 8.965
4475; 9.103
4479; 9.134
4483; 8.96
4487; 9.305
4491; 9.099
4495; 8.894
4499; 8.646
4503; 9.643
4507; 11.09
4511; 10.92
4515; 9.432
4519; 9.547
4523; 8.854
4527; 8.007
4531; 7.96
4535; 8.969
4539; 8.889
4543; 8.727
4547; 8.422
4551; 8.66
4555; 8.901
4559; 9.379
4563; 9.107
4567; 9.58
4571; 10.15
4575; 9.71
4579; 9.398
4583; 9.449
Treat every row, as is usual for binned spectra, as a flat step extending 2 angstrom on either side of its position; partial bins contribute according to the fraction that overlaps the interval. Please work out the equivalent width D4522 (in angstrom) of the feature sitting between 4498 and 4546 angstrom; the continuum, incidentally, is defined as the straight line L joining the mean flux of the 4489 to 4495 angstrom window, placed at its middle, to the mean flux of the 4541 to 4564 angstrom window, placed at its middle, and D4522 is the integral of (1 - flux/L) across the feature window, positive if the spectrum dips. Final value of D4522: -1.46 angstrom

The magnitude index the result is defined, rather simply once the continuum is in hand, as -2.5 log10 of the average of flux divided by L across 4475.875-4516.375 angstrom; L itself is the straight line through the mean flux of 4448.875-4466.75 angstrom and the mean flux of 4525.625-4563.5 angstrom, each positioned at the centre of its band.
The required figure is -0.16 mag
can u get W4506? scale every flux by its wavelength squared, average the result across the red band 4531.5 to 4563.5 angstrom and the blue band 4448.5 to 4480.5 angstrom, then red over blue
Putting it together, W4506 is 1.1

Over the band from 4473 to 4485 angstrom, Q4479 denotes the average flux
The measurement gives 9.07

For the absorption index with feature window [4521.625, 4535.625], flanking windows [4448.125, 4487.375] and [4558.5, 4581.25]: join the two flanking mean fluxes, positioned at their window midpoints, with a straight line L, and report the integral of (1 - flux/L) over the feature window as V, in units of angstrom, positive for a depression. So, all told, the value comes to 1.1 angstrom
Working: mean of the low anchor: 8.41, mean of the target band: 8.38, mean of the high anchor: 9.56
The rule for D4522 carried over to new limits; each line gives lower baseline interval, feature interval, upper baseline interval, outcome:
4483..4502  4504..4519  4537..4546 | -2.3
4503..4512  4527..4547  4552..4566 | 2.5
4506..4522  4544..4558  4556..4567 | 1.1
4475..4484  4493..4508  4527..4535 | -1.3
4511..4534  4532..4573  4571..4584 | 1.2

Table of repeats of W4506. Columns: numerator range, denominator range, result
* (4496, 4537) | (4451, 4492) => 1.11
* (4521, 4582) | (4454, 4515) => 1.03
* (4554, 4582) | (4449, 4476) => 1.23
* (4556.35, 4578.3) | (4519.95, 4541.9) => 1.13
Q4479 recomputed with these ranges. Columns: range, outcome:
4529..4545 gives 8.64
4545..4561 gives 8.84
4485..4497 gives 9.1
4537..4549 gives 8.68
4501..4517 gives 10.3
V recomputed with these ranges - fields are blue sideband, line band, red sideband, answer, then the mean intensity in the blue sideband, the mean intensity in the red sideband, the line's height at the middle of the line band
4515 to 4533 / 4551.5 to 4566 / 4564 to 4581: 0.4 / 8.69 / 9.67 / 9.39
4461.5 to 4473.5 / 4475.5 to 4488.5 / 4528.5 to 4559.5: -1.1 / 8.32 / 8.7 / 8.39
